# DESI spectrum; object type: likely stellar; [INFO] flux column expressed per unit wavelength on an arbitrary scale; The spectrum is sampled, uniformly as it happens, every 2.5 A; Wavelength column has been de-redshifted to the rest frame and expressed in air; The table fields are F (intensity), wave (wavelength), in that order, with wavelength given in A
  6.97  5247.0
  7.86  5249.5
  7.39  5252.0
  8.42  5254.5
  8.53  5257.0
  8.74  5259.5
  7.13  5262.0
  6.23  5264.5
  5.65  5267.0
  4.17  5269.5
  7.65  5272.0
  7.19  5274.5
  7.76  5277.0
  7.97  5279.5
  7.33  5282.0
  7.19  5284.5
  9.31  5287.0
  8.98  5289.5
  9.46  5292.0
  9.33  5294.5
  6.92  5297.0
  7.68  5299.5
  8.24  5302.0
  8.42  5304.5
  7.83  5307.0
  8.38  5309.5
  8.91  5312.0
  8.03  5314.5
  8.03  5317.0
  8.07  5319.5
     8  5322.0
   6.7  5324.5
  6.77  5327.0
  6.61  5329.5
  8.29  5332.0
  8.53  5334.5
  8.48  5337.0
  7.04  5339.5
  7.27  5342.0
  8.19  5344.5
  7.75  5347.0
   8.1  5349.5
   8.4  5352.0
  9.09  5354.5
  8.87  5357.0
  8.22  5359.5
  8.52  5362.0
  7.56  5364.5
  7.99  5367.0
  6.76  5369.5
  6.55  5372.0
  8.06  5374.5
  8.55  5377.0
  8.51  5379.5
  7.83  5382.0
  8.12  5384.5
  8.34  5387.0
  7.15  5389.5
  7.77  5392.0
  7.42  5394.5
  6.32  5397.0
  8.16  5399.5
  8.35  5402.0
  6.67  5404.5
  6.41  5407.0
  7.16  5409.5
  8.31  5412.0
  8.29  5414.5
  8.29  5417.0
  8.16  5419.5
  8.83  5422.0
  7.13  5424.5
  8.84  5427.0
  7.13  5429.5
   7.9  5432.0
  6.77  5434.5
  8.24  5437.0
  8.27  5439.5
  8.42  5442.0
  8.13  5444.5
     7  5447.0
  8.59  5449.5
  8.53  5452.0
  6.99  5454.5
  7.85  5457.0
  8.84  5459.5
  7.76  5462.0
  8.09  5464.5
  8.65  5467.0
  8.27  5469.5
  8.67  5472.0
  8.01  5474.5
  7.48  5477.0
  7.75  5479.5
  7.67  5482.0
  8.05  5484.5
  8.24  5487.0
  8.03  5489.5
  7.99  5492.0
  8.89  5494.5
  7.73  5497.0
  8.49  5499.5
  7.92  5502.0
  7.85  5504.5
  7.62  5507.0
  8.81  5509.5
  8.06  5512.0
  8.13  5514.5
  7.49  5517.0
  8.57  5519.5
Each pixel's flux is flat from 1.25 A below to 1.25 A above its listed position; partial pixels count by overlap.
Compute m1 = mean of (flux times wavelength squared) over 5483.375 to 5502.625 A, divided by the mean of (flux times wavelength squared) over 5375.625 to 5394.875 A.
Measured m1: 1.07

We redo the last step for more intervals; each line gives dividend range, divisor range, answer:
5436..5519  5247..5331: 1.12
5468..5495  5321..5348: 1.12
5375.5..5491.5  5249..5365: 1.06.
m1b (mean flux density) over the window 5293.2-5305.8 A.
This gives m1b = 8.12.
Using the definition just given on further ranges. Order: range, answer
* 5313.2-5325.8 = 7.77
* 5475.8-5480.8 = 7.62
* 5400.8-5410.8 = 7.15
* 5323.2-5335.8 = 7.39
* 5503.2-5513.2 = 8.08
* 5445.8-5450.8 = 7.81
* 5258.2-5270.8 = 6.4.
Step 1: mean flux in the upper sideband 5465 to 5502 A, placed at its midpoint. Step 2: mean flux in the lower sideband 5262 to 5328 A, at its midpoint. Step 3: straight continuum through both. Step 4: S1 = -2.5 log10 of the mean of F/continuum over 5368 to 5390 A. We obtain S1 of 0.01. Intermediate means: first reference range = 7.69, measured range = 7.79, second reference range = 8.13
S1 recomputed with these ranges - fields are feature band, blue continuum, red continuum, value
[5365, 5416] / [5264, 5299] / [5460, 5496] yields 0.032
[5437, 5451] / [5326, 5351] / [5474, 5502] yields -0.023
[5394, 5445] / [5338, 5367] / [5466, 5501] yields 0.047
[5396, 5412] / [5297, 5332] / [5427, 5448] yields 0.076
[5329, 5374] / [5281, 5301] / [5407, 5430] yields 0.028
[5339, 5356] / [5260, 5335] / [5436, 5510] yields -0.031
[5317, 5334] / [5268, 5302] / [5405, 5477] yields 0.045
